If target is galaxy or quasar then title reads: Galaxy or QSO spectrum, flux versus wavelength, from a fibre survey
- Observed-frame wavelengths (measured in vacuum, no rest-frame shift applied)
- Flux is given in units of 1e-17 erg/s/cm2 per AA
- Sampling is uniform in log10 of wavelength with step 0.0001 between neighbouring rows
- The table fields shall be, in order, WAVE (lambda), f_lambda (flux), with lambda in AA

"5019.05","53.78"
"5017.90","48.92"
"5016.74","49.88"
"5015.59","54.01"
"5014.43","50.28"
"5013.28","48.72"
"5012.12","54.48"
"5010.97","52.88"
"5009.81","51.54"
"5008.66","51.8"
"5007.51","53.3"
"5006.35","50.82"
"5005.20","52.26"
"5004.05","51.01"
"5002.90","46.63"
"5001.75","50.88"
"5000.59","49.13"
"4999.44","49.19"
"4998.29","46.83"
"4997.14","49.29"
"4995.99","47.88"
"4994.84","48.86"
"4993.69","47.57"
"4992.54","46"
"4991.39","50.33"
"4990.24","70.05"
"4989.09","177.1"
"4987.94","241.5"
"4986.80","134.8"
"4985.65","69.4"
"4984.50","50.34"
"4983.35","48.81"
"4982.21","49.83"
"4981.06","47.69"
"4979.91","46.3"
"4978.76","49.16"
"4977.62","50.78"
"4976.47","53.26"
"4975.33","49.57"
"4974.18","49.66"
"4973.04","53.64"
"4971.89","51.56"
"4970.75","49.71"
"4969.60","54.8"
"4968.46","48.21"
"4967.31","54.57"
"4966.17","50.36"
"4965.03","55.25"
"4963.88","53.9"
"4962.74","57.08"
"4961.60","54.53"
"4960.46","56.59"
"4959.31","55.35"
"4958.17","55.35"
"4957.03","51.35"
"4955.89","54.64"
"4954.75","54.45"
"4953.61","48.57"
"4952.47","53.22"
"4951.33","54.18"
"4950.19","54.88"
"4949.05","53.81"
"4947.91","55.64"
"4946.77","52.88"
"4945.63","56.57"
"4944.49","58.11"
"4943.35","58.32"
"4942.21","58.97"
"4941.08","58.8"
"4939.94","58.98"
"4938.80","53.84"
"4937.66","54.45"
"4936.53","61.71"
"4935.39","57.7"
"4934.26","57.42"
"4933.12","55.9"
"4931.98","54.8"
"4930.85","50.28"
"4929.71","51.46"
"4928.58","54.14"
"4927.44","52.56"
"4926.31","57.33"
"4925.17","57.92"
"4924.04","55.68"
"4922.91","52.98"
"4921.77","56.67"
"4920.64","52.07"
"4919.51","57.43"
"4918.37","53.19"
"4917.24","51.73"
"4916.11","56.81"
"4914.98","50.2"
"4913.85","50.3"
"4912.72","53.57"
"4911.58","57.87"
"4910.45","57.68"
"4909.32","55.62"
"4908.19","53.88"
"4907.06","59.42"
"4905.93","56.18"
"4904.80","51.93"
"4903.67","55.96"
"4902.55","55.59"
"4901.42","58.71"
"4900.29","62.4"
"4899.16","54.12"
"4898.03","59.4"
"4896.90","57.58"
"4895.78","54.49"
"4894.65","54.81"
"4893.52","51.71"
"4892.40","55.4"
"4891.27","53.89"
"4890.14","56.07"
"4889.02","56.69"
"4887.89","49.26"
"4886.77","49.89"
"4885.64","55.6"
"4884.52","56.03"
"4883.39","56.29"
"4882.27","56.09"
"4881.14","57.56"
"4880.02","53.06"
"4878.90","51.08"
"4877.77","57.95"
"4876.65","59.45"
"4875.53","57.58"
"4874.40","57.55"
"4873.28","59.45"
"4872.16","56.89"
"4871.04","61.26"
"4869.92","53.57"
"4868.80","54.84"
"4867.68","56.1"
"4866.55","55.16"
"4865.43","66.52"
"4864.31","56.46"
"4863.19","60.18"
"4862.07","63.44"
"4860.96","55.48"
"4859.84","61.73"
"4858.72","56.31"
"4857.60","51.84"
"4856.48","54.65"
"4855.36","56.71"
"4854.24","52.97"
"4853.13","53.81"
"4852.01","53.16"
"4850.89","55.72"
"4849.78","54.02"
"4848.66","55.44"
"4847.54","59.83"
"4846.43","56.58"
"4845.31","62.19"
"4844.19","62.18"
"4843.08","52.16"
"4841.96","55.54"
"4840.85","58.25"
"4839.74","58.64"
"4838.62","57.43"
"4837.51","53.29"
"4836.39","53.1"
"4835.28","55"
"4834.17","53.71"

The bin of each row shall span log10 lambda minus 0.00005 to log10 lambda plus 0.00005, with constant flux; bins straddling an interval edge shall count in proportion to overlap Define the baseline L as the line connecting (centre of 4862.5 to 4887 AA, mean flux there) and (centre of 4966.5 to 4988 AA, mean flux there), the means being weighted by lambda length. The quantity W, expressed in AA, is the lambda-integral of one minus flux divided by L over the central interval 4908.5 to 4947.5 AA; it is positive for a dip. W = 2.6 AA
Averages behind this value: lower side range 56.9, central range 55.4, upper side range 61.6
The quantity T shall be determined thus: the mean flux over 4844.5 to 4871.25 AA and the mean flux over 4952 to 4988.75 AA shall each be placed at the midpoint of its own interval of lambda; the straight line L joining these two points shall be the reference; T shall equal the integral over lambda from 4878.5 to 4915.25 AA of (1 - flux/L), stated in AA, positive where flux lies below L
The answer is 2.2 AA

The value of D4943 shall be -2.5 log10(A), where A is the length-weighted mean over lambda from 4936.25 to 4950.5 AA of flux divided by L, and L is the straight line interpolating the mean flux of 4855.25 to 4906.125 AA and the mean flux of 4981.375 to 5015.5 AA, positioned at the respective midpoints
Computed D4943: 0.08 mag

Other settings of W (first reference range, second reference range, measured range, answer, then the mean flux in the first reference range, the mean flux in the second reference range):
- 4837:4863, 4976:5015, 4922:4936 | 1.20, 56.7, 62.9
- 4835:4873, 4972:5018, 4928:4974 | 3.97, 56.8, 61.1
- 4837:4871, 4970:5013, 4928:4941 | 0.90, 56.9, 61.9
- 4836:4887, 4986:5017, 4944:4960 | 2.16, 56.6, 66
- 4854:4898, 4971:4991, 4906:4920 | 1.81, 56.3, 75.5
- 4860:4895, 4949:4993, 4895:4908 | 0.31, 56.4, 63.3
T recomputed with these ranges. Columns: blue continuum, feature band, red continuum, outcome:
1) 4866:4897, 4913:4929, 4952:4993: 1.34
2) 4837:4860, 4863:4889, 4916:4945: -0.15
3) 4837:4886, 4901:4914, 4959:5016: 0.50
